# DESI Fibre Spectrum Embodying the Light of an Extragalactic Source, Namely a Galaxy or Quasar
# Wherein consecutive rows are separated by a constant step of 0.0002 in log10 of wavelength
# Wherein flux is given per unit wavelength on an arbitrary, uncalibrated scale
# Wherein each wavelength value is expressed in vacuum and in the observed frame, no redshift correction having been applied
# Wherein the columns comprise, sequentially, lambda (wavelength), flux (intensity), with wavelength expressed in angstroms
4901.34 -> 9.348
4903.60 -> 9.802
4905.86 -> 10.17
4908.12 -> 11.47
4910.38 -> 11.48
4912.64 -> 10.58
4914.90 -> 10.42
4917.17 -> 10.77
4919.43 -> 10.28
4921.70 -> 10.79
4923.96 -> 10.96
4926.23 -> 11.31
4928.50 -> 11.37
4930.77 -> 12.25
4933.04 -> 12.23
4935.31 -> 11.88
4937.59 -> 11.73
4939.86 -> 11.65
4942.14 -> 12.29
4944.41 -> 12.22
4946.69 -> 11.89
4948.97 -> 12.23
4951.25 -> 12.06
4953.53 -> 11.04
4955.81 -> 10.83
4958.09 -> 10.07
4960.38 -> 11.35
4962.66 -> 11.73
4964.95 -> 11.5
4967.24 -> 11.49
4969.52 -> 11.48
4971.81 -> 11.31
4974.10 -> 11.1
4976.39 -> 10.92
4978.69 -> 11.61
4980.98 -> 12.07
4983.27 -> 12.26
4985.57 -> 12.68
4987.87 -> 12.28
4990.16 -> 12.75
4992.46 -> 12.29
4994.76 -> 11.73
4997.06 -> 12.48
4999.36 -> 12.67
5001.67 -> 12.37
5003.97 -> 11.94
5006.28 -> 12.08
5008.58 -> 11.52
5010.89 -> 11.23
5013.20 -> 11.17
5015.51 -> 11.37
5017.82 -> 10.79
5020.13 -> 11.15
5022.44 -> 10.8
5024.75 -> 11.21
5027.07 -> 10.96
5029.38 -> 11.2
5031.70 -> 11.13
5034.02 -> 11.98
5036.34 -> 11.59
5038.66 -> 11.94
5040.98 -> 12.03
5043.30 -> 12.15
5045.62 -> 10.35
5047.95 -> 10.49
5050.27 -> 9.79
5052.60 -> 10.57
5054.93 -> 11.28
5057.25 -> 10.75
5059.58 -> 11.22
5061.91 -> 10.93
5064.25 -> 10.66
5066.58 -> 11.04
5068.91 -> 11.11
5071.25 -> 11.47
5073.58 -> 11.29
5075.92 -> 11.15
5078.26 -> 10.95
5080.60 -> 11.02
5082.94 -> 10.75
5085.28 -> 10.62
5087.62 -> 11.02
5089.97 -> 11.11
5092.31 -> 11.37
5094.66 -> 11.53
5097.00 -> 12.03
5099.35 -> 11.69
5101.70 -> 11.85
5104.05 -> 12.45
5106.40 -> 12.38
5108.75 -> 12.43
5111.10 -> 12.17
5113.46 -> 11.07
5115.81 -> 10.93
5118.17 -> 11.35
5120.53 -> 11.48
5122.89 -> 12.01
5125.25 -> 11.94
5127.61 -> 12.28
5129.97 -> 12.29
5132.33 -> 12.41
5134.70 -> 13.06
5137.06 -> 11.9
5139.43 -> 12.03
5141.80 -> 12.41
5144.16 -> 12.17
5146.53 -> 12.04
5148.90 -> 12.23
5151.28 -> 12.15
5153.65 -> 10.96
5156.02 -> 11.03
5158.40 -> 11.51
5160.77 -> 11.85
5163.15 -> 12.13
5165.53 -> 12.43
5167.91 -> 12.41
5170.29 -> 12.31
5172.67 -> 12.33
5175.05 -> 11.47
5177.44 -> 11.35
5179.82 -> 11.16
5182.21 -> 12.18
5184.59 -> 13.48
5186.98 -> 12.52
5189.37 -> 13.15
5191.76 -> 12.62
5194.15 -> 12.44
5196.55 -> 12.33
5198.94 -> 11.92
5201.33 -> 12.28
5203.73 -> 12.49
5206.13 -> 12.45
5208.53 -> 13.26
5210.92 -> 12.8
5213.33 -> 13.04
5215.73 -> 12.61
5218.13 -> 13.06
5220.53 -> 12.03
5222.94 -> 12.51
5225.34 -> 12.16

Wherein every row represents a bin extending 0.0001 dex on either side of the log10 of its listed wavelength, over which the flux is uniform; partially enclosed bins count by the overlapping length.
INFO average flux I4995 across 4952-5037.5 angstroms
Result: 11.6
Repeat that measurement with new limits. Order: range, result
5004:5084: 11.2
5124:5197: 12.1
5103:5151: 12.1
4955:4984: 11.4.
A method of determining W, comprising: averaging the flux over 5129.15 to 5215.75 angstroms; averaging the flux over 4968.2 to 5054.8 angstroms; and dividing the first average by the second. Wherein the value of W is 1.06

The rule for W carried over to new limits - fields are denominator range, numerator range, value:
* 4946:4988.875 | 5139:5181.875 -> 1.03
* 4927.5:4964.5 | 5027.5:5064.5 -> 0.95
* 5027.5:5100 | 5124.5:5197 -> 1.09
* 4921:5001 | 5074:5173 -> 1.00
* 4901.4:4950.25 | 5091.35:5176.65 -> 1.06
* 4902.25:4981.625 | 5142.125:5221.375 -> 1.08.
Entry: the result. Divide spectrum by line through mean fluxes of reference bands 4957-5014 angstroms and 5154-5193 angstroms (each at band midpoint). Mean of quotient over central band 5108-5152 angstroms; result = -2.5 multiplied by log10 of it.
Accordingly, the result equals 0.00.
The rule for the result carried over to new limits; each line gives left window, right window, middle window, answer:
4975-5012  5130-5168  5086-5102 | 0.05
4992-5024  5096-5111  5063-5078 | 0.08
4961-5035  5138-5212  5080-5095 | 0.08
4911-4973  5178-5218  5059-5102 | 0.08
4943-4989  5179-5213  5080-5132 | 0.05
